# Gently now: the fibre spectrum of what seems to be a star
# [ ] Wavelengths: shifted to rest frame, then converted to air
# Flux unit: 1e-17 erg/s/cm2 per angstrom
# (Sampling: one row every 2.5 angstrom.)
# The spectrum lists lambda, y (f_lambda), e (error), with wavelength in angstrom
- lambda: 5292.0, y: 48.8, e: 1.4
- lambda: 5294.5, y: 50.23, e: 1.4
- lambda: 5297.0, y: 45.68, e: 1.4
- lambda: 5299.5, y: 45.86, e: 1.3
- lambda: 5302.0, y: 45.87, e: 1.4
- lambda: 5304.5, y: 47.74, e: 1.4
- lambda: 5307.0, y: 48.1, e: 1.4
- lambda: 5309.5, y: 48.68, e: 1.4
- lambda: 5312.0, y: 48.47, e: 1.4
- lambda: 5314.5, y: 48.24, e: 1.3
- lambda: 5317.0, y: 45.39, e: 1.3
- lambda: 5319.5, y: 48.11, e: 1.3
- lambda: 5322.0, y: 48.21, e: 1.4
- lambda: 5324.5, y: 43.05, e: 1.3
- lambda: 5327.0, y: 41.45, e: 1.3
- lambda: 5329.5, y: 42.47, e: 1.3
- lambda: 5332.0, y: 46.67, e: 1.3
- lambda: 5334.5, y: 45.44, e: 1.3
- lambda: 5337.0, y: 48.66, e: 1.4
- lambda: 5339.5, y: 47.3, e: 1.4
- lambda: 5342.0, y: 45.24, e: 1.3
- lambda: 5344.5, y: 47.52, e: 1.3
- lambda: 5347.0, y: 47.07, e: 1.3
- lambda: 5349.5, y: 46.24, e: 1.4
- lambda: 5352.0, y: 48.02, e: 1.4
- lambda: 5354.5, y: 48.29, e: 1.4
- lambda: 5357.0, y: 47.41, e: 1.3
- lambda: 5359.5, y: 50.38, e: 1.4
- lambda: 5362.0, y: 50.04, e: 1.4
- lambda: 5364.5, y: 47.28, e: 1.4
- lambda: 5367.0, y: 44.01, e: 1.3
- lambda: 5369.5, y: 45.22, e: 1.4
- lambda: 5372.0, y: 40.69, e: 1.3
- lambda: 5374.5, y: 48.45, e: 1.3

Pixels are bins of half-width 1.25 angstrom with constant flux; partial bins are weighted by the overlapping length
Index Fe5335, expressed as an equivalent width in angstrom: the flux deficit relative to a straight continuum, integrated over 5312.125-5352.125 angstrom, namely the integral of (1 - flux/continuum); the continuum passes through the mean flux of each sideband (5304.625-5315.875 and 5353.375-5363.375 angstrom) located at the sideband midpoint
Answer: 2.0 angstrom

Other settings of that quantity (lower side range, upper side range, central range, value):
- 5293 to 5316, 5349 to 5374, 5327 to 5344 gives 0.5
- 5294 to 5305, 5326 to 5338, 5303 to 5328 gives -0.5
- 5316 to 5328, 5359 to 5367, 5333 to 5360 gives -0.1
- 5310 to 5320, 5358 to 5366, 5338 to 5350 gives 0.4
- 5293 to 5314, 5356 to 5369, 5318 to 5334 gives 0.9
